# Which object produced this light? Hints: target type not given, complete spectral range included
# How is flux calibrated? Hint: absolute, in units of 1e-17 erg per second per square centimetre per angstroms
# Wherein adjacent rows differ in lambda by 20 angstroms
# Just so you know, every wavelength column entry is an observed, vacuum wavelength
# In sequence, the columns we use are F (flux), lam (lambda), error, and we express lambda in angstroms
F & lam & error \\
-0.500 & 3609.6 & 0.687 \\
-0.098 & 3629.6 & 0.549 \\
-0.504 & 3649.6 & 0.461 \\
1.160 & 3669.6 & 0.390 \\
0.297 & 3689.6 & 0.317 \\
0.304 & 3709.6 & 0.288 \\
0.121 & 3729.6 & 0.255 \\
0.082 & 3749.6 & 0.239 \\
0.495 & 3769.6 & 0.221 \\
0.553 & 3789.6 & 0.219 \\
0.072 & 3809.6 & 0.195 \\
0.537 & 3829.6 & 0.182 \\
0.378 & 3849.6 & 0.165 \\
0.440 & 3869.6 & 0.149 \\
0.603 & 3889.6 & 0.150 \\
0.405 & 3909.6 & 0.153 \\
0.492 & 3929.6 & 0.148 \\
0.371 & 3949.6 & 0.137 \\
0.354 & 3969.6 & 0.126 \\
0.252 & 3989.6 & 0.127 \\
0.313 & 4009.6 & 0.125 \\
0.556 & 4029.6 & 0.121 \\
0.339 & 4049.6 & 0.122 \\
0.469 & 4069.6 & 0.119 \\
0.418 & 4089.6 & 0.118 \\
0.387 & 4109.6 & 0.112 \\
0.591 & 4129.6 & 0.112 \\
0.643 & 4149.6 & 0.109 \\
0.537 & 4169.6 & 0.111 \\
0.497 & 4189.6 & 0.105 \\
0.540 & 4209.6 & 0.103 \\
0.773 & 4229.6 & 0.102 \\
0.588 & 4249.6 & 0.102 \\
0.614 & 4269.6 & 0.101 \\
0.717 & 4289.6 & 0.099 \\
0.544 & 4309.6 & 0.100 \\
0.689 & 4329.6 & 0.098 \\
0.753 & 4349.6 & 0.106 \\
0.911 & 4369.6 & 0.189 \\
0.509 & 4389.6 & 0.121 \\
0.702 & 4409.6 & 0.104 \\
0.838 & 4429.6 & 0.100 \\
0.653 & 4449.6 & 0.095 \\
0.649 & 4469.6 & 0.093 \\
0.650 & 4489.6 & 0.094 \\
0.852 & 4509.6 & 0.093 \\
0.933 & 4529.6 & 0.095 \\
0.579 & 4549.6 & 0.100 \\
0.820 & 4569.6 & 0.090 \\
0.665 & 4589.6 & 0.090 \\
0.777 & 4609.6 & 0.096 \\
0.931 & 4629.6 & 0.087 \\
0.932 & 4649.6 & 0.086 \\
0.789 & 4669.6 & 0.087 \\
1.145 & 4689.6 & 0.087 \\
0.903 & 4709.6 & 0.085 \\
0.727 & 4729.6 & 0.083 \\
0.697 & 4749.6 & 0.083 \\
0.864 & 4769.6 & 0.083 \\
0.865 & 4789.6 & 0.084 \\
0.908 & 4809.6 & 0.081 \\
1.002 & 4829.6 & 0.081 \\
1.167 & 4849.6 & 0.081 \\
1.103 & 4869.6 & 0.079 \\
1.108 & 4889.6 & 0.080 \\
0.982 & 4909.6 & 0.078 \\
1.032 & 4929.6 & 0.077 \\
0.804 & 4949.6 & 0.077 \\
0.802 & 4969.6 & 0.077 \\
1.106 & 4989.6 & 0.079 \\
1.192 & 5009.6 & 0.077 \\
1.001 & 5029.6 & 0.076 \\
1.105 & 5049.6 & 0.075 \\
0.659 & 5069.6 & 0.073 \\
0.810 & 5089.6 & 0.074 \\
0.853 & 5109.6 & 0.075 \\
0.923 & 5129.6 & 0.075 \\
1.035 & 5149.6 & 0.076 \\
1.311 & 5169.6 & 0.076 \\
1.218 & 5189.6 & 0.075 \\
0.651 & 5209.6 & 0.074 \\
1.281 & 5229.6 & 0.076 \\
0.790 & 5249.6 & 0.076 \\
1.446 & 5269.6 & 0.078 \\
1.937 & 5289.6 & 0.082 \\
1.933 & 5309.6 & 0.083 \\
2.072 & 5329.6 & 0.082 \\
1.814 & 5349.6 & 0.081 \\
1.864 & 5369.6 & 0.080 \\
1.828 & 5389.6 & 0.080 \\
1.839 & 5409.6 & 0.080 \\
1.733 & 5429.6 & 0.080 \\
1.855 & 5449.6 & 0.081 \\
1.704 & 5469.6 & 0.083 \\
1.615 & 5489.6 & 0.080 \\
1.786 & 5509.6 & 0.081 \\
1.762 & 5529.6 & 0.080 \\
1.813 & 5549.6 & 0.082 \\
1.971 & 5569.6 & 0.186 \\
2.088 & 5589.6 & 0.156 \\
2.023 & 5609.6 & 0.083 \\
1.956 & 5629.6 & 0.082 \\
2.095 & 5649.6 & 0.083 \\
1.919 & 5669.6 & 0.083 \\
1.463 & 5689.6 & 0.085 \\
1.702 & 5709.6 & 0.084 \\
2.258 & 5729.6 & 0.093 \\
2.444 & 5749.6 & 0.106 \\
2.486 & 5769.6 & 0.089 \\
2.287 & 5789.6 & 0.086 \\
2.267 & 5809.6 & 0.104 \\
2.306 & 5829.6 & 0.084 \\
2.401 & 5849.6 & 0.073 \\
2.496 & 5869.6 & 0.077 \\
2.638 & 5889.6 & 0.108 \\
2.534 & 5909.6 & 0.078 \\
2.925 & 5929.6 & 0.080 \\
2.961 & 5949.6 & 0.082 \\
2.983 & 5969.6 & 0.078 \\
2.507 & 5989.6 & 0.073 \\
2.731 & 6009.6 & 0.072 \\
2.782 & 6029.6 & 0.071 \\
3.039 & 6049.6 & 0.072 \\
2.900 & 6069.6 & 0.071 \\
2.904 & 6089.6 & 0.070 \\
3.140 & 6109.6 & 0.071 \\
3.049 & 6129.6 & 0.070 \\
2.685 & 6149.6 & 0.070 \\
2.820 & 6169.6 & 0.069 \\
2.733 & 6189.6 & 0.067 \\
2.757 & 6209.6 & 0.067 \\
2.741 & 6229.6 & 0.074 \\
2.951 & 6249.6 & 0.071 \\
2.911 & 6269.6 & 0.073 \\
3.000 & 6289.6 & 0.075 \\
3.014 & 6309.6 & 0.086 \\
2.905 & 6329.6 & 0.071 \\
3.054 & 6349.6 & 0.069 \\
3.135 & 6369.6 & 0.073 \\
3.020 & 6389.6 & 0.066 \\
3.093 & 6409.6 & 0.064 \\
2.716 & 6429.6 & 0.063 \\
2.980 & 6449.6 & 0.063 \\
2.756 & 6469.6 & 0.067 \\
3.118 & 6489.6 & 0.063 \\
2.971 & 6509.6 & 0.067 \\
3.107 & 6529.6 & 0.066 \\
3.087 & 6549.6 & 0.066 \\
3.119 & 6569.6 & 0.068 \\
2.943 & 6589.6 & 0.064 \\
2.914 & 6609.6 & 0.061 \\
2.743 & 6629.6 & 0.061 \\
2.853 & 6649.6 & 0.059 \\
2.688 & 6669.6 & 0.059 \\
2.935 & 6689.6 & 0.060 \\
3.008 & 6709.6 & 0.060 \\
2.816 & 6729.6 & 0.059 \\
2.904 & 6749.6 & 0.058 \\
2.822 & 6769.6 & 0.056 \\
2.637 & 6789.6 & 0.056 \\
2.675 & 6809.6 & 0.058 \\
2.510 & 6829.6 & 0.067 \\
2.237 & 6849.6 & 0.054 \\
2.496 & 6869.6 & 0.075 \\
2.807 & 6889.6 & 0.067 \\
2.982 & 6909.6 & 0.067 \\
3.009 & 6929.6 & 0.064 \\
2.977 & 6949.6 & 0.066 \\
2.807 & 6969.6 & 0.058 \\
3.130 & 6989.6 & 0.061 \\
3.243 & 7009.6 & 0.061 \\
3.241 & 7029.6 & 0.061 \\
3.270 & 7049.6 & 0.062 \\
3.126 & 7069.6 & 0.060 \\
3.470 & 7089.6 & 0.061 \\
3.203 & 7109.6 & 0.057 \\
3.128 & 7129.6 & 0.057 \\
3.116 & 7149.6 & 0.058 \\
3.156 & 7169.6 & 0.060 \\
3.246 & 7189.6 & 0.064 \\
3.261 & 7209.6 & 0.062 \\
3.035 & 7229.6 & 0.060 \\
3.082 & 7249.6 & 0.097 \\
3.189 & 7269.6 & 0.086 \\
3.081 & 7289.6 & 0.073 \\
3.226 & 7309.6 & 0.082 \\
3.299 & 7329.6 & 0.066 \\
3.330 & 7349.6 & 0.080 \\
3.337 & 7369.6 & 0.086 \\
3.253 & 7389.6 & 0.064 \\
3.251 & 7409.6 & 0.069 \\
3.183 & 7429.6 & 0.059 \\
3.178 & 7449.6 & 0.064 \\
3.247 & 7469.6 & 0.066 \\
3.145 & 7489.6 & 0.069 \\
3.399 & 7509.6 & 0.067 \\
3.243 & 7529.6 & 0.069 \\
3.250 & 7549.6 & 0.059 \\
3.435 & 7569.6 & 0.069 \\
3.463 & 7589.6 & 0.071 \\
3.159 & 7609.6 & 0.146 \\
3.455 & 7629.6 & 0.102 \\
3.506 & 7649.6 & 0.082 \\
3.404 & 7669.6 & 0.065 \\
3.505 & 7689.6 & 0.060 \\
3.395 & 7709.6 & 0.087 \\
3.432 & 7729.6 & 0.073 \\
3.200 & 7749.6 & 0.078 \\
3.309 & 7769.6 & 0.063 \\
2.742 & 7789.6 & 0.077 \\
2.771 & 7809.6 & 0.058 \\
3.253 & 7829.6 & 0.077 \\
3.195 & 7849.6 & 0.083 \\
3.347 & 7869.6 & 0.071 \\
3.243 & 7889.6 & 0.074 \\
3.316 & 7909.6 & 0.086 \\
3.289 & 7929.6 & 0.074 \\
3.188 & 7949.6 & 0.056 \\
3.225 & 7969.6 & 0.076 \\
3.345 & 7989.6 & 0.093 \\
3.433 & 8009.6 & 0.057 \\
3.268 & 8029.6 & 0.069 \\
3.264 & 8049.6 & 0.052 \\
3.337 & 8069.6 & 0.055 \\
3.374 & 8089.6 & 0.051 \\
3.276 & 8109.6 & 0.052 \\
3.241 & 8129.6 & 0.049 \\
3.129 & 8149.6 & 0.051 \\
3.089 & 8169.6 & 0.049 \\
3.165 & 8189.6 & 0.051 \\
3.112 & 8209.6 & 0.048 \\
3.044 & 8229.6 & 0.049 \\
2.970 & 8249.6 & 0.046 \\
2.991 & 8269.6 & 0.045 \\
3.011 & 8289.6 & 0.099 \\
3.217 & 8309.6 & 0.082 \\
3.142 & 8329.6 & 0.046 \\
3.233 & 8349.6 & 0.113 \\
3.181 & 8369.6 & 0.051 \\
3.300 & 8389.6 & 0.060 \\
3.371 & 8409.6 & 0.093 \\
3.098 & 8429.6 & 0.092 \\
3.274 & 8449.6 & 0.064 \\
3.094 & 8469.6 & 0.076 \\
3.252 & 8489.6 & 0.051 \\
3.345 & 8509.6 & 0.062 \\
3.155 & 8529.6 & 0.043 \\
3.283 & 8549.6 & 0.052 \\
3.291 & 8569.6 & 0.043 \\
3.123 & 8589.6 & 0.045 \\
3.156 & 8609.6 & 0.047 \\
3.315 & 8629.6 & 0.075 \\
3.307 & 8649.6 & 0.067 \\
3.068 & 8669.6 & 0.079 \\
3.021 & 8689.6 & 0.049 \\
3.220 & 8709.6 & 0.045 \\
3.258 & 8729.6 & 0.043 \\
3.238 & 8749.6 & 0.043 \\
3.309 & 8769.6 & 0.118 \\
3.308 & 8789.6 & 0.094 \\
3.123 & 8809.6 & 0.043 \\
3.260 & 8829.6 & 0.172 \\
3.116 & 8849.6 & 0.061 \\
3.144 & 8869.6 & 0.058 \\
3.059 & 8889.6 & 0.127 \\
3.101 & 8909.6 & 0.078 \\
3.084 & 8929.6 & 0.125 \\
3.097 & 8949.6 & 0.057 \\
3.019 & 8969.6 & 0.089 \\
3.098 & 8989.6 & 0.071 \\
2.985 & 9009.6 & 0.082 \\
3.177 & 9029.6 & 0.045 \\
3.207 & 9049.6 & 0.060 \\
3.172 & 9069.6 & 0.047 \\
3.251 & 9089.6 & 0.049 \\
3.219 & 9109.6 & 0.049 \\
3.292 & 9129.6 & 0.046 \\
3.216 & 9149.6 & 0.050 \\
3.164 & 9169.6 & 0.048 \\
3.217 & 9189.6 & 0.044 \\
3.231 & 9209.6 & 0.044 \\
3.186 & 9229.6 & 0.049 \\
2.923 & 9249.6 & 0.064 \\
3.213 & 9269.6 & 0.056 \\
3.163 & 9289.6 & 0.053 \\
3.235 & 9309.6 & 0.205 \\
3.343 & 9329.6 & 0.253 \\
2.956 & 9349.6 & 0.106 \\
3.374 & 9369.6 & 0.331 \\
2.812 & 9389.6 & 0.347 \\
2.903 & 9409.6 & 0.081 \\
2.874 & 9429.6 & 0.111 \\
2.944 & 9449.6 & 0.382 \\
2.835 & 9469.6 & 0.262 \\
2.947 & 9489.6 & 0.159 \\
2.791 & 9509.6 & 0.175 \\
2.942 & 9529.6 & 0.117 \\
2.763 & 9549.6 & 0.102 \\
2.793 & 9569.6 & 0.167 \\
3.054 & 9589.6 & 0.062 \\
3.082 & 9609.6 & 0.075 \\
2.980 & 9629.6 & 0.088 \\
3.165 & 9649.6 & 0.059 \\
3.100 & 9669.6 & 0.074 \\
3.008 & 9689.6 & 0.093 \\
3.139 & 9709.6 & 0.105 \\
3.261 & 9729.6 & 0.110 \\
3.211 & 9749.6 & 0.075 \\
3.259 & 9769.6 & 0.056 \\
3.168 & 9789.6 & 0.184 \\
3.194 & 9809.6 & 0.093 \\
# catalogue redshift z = 0.32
